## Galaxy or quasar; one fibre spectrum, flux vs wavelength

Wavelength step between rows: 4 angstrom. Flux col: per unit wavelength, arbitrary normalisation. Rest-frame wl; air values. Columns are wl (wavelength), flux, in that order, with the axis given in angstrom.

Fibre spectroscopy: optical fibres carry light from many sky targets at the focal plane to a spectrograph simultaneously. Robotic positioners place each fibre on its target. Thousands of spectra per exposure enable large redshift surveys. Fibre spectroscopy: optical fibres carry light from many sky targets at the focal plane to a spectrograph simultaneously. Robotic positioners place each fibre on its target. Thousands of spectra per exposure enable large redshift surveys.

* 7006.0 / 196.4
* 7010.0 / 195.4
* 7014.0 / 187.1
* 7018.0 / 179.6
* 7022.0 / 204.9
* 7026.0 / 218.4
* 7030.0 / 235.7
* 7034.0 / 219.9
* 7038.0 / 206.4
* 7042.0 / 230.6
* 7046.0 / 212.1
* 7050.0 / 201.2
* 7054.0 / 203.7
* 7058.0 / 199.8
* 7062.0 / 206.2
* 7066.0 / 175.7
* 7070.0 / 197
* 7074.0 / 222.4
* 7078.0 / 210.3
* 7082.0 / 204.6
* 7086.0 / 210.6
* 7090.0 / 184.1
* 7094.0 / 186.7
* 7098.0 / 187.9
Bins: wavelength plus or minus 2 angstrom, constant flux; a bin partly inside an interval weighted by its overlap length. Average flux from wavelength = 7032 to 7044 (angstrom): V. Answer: 219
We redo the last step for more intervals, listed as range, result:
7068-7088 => 209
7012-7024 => 191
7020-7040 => 217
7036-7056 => 211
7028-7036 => 228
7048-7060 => 202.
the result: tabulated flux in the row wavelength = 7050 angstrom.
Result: 201.2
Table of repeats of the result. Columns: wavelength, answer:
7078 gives 210.3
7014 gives 187.1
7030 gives 235.7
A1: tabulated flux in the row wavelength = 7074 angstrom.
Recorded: 222.4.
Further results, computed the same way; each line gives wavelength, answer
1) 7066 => 175.7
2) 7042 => 230.6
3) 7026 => 218.4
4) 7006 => 196.4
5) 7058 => 199.8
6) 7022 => 204.9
